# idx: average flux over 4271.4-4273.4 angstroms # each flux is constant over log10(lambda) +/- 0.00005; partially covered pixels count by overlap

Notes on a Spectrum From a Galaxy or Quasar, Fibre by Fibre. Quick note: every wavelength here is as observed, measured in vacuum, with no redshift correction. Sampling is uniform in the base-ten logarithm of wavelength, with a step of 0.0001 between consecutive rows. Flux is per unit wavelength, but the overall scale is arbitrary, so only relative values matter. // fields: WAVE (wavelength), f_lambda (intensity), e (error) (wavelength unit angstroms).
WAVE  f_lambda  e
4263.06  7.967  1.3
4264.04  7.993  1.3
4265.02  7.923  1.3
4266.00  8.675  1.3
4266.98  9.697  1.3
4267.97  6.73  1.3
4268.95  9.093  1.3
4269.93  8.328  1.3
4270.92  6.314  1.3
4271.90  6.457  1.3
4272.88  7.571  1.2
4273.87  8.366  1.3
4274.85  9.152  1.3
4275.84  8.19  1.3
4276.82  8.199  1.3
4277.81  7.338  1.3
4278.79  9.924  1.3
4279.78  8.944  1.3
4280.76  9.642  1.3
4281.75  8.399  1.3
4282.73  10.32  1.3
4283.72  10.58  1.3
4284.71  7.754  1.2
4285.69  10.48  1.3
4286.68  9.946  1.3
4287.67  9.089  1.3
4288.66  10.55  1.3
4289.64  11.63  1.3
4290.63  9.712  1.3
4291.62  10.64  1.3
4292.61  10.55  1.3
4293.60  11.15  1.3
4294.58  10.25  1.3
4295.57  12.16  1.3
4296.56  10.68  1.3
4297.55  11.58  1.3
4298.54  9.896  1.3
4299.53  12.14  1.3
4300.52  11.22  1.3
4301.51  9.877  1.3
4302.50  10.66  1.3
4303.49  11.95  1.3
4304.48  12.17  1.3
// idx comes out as 7.03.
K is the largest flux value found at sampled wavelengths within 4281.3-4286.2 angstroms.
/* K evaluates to 10.58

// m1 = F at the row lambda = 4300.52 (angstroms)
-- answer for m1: 11.22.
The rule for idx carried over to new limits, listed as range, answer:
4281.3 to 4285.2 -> 9.28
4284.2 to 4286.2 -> 9.13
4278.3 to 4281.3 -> 9.48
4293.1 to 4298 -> 11.2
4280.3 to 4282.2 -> 9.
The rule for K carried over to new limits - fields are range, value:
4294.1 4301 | 12.16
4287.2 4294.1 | 11.63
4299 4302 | 12.14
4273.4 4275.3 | 9.152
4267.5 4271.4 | 9.093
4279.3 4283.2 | 10.32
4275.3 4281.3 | 9.924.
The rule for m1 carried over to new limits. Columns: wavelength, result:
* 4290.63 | 9.712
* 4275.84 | 8.19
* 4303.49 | 11.95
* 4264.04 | 7.993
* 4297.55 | 11.58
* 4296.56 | 10.68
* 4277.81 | 7.338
